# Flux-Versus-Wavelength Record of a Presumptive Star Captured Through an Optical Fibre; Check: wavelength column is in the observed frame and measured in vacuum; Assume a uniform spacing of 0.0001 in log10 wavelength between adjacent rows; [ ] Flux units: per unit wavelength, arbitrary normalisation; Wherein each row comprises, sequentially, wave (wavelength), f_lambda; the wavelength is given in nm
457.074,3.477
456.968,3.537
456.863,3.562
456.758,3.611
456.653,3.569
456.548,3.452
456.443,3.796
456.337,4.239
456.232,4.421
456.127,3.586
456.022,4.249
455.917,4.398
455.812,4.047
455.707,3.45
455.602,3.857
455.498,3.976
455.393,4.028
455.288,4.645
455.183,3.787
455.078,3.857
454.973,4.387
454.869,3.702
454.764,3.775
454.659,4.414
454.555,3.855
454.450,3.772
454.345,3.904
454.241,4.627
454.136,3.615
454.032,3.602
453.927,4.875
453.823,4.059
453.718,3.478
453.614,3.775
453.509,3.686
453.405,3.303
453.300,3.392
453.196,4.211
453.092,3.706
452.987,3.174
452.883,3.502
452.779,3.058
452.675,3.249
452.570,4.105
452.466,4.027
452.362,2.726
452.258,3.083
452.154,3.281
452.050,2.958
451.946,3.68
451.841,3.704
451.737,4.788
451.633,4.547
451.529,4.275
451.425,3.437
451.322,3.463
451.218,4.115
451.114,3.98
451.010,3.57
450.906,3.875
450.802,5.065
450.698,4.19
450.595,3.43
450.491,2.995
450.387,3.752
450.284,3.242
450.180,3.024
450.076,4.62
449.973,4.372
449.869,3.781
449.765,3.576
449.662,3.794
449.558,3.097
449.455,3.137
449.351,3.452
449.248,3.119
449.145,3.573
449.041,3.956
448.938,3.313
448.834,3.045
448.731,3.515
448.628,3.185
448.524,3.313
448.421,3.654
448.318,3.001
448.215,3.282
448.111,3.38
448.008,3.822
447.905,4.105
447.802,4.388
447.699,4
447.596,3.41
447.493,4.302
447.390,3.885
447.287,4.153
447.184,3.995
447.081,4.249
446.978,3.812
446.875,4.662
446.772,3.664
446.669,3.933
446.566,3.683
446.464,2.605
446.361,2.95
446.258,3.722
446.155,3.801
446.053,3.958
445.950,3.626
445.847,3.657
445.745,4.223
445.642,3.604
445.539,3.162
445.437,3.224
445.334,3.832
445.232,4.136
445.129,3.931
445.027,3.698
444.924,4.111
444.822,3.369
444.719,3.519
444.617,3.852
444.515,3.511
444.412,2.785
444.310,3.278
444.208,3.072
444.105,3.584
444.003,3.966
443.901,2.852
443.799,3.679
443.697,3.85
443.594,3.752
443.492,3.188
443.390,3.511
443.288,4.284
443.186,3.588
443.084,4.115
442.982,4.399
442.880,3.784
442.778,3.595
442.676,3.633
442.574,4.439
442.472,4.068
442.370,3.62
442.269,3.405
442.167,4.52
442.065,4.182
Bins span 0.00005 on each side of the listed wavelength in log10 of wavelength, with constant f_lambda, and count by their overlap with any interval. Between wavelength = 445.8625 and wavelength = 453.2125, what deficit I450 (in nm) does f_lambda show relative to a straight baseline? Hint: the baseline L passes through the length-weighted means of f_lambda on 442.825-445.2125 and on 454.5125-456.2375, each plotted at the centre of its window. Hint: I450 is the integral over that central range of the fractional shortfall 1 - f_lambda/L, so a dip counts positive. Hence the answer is 0.29 nm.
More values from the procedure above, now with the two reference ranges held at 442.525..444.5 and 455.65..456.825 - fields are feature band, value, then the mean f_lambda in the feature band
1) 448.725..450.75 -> 0.12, 3.55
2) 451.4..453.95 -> 0.10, 3.67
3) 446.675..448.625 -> -0.05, 3.82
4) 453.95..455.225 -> -0.04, 3.96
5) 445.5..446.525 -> 0.04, 3.54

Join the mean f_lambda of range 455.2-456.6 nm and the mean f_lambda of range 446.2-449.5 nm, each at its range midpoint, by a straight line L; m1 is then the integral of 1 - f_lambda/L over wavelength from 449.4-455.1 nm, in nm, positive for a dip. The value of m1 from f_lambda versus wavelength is 0.12 nm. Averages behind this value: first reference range 3.63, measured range 3.76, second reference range 4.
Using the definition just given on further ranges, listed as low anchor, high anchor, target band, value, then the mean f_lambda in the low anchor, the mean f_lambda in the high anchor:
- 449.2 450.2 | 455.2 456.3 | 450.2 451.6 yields -0.03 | 3.62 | 4.06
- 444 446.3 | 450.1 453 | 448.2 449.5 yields 0.11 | 3.63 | 3.67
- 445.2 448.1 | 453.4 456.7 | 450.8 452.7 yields 0.06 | 3.8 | 3.95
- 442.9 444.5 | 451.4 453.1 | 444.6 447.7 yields -0.14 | 3.59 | 3.6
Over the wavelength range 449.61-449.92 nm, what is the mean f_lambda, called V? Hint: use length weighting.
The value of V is 3.72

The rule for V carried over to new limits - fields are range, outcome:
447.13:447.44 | 4.01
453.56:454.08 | 3.96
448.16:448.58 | 3.31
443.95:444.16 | 3.75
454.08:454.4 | 4.05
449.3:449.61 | 3.23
